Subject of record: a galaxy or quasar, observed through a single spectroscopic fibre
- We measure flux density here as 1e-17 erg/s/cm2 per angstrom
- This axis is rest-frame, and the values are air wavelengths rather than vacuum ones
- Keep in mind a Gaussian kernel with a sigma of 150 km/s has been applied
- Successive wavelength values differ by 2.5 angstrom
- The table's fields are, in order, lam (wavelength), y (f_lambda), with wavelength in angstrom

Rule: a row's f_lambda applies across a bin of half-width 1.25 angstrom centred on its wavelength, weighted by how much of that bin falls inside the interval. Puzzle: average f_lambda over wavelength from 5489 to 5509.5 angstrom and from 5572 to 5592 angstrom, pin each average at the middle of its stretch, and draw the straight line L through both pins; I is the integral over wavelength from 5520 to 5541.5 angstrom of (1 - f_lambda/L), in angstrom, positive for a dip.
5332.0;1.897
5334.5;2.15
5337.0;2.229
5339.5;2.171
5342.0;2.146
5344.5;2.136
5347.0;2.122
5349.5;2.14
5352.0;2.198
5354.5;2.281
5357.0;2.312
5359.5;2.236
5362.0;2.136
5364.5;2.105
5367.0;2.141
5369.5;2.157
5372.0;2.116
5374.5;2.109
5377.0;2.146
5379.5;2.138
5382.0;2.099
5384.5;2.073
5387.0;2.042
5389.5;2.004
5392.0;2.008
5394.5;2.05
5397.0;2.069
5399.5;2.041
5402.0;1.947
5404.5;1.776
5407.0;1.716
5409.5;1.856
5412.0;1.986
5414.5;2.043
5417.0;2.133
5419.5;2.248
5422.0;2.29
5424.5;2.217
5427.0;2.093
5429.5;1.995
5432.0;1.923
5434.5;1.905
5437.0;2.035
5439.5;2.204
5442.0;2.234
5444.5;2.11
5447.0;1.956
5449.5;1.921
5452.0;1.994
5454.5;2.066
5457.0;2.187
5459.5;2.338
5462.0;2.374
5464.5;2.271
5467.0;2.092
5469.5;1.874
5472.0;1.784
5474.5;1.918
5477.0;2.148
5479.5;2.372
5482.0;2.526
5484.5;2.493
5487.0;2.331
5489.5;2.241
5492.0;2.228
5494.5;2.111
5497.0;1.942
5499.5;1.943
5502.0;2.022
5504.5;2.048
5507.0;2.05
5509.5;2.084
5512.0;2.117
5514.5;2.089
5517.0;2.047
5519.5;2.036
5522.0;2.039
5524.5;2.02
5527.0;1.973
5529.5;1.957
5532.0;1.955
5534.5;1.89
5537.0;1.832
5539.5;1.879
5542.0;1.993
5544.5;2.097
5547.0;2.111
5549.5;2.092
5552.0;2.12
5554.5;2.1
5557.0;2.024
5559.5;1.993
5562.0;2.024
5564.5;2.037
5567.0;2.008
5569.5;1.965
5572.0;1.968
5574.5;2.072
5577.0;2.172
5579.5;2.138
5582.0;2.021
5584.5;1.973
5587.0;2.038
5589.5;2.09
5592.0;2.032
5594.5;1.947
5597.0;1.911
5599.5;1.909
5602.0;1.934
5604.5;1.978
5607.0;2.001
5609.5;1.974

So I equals 1.2 angstrom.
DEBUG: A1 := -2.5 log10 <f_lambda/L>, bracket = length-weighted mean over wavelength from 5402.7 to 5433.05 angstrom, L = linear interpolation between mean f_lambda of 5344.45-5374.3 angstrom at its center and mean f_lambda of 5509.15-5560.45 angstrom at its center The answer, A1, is 0.05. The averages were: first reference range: 2.17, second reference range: 2.02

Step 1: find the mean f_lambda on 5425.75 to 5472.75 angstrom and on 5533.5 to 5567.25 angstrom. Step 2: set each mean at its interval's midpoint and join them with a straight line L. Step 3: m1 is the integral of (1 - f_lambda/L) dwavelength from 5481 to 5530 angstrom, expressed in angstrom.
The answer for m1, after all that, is -1.8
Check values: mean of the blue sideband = 2.07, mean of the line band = 2.12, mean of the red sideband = 2.02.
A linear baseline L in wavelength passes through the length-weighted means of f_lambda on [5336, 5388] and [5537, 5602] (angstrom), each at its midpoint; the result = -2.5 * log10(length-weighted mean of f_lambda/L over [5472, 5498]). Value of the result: -0.07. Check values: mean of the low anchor 2.15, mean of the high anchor 2.02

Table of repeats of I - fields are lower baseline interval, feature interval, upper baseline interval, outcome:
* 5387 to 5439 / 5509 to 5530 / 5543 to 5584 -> 0.0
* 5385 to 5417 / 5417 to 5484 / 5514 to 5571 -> -4.7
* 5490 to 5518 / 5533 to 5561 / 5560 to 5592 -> 0.5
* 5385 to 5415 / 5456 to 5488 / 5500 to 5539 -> -3.5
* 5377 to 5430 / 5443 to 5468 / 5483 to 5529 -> -0.7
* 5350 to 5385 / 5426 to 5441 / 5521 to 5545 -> 0.4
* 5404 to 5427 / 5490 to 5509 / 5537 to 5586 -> -0.2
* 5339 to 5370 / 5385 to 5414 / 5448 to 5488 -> 2.8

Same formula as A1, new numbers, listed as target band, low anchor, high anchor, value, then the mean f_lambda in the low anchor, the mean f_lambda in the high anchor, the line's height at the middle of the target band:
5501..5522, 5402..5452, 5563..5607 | -0.022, 2.03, 2.01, 2.02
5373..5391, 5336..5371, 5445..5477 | 0.032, 2.18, 2.07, 2.15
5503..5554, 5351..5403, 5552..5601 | 0.013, 2.12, 2.02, 2.05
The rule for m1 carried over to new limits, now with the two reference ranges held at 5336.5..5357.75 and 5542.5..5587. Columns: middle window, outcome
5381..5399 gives 0.9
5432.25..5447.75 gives 0.5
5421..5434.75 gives 0.4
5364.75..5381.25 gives 0.3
